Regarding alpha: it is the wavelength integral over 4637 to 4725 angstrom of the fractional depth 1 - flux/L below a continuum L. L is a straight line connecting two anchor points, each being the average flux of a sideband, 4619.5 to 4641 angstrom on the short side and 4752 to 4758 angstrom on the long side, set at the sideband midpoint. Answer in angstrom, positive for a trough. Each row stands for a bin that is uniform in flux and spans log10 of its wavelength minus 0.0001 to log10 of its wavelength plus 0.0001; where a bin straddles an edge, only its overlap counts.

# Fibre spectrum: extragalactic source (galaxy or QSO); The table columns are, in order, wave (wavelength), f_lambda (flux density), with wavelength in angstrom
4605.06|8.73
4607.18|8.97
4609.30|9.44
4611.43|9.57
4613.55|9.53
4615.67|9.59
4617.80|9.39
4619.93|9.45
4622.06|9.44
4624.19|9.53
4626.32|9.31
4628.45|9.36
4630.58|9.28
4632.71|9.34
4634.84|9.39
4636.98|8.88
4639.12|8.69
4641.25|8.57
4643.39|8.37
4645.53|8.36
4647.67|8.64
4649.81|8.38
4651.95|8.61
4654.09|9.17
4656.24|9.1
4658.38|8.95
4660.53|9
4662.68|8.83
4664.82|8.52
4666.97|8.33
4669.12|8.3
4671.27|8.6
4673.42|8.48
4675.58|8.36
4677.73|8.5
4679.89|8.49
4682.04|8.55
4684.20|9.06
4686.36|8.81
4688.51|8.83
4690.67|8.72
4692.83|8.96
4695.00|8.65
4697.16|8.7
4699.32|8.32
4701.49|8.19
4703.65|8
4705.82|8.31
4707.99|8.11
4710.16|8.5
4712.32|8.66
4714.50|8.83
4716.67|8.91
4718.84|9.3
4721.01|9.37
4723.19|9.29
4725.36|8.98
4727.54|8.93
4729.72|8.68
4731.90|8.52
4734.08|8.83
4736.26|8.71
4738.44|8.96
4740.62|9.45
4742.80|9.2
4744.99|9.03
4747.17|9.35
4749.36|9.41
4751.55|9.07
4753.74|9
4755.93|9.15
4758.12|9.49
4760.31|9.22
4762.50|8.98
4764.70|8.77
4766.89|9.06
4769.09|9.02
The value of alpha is 5.1 angstrom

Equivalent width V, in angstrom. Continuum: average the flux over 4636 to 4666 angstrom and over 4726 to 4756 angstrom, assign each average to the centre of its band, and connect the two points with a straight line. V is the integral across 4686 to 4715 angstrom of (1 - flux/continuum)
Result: 1.1 angstrom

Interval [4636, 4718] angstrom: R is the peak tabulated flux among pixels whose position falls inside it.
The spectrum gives 9.17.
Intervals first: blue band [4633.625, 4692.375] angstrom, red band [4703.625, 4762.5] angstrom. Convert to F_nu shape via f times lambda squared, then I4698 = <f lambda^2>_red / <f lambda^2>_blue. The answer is 1.06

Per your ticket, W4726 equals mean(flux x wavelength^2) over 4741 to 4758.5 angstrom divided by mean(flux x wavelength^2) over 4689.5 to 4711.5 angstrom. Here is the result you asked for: 1.11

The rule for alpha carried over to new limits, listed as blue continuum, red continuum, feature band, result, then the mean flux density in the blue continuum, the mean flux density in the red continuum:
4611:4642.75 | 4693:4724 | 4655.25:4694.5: 0.97 angstrom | 9.27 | 8.65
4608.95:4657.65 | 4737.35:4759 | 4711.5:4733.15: 0.55 angstrom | 9.1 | 9.21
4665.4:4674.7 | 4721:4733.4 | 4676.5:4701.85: -0.21 angstrom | 8.43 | 8.92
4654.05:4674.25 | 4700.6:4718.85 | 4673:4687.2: 0.04 angstrom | 8.71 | 8.49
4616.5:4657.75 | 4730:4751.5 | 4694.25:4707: 0.96 angstrom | 9.02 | 9.04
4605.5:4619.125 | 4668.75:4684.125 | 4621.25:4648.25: 0.20 angstrom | 9.38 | 8.51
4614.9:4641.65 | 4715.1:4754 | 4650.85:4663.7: 0.36 angstrom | 9.26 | 9.05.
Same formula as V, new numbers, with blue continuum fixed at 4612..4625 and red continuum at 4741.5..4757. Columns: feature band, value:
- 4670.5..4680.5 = 0.93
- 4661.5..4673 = 1.05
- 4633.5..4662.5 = 1.95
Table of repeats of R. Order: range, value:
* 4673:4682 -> 8.5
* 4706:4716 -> 8.83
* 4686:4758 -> 9.45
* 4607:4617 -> 9.59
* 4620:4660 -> 9.53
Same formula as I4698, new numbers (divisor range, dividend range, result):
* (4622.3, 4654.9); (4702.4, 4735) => 1.01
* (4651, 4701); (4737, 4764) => 1.09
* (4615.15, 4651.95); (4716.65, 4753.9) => 1.05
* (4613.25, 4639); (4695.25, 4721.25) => 0.95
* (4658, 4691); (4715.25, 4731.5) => 1.07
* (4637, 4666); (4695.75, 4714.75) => 0.99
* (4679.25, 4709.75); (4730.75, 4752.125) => 1.08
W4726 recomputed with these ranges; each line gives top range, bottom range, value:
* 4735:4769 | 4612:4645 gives 1.04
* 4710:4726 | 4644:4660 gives 1.06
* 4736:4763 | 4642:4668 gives 1.10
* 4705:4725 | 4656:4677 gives 1.04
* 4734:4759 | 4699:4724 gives 1.07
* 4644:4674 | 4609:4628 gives 0.93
